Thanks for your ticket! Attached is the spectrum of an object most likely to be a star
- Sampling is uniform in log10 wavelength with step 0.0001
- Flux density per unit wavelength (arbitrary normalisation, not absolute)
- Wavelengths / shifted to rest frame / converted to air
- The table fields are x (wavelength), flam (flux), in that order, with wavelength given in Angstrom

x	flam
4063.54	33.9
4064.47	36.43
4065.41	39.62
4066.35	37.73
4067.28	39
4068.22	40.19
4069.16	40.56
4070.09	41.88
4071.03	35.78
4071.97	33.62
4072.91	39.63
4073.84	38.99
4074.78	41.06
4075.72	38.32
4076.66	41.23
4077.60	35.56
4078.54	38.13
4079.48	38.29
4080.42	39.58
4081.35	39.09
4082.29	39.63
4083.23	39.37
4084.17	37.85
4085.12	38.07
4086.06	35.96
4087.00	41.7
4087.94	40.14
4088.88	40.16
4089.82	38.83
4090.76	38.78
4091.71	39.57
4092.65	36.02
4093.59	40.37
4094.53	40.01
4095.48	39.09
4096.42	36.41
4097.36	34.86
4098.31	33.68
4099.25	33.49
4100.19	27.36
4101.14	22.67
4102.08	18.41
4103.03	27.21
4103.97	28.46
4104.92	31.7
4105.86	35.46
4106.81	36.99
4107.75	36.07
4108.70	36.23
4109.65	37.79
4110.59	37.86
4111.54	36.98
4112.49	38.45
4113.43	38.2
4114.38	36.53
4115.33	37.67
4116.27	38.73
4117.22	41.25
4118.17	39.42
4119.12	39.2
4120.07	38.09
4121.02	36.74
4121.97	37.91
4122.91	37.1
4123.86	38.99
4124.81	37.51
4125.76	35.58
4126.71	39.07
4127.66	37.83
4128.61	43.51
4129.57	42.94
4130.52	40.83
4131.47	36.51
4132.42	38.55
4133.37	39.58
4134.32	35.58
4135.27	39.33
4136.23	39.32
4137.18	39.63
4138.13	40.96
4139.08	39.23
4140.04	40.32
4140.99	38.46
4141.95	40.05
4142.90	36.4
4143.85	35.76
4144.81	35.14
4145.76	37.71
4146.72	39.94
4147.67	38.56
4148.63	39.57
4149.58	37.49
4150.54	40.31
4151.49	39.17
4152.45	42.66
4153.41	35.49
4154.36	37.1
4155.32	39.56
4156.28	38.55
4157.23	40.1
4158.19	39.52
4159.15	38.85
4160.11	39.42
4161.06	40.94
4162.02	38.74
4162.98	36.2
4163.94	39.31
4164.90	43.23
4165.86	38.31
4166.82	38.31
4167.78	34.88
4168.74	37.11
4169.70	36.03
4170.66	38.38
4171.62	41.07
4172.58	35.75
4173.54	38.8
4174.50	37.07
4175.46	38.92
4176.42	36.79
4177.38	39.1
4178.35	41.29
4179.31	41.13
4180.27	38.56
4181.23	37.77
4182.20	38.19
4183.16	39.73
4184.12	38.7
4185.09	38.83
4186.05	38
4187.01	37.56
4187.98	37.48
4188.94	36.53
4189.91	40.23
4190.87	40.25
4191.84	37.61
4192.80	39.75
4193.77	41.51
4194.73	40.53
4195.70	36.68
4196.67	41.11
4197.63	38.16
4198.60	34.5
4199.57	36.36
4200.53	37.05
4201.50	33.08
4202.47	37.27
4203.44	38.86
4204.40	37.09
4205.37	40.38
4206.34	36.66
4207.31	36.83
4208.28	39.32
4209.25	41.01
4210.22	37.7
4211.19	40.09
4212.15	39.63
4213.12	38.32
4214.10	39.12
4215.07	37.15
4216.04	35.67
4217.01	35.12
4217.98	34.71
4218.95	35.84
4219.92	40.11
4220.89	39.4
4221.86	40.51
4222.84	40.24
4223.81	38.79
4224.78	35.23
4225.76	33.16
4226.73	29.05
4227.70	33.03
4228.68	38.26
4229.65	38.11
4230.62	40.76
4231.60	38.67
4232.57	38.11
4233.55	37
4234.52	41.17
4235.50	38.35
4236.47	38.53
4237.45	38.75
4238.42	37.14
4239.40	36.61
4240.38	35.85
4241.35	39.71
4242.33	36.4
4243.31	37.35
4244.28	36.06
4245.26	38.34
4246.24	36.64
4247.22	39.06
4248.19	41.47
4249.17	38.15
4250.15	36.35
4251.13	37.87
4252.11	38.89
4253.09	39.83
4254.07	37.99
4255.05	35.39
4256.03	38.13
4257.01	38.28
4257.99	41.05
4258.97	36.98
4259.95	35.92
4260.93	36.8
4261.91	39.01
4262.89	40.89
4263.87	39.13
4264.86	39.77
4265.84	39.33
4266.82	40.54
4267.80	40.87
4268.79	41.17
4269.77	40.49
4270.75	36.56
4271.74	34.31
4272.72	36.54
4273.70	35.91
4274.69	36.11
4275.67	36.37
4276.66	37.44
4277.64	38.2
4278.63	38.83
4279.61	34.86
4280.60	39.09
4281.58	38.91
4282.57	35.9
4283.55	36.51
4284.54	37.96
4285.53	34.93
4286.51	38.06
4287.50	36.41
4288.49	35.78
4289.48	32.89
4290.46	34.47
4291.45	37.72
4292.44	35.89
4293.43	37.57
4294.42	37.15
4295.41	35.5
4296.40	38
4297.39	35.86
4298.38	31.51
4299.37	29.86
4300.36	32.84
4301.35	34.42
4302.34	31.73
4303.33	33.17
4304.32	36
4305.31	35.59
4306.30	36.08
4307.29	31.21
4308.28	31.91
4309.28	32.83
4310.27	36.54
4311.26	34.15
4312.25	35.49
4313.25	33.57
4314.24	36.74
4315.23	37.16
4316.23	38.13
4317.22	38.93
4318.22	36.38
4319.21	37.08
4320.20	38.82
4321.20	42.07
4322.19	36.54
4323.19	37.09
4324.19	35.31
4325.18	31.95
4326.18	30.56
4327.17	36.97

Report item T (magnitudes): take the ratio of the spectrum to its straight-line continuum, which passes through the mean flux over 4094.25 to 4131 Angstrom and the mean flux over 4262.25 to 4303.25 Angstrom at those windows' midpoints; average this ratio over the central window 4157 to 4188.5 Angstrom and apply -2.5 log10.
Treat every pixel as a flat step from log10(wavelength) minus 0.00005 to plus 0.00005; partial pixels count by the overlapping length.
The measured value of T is -0.07 mag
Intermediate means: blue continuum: 36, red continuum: 36.7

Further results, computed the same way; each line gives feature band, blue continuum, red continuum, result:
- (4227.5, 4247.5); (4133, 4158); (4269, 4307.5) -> -0.028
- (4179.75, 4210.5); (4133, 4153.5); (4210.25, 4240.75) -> -0.008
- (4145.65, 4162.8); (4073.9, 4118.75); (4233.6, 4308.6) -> -0.067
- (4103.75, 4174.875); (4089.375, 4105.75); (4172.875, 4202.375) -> -0.076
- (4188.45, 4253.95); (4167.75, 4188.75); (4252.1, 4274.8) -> 0.013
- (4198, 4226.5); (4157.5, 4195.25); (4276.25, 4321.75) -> 0.012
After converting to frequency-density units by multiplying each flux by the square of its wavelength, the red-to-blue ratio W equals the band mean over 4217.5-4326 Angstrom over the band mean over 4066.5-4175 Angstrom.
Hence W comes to 1.0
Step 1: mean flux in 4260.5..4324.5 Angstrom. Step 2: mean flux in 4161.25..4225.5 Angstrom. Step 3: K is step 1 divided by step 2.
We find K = 1.0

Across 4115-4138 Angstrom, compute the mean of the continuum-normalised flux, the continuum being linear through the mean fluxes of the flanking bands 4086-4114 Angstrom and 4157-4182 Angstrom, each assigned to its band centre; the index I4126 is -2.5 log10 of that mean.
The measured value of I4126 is -0.065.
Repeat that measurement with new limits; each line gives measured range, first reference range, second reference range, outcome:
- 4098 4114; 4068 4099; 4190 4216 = 0.17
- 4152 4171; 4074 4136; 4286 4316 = -0.06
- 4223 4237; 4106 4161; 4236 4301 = 0.02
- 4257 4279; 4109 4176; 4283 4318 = -0.07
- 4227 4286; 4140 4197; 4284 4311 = -0.05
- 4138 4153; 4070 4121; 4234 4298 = -0.05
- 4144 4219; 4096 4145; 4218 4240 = -0.04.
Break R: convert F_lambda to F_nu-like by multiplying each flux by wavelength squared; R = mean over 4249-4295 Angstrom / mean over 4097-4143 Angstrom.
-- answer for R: 1.10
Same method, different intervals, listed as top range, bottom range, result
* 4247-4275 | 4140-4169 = 1.05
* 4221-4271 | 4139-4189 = 1.03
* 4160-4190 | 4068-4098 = 1.04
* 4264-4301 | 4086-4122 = 1.11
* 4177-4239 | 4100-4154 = 1.06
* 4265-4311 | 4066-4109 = 1.09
